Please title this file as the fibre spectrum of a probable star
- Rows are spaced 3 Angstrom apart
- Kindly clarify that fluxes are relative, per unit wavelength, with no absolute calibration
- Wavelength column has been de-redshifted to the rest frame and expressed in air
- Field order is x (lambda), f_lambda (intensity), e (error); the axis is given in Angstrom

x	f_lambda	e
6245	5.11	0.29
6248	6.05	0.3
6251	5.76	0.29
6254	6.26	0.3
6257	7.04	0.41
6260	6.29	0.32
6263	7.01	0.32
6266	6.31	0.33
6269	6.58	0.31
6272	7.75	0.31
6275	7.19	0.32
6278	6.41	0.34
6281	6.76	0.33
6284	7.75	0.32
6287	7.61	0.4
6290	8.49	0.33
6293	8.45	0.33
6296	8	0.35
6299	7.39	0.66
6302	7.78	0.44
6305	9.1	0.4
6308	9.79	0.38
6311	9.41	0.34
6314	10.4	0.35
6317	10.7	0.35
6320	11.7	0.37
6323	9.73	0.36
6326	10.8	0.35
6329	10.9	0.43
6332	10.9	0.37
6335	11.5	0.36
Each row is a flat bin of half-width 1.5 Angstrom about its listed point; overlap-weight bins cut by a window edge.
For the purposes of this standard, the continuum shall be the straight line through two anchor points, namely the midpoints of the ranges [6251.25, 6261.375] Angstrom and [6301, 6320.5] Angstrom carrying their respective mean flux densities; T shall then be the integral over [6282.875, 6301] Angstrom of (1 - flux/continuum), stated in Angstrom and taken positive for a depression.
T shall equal 1.4 Angstrom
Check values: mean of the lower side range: 6.44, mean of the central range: 7.95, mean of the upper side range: 9.8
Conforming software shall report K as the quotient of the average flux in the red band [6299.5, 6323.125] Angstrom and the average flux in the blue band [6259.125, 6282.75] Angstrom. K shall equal 1.43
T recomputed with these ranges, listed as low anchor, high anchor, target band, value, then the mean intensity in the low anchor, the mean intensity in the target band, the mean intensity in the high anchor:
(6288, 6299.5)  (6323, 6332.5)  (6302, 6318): -0.51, 8.12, 9.66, 10.7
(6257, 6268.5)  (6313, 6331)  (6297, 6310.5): 1.30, 6.61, 8.56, 10.7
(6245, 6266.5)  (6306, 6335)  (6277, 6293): 1.34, 6.3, 7.53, 10.5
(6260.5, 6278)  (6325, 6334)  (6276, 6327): 1.53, 6.88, 8.8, 10.9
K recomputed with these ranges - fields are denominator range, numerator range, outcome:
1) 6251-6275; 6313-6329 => 1.59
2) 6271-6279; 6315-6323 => 1.53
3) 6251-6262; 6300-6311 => 1.38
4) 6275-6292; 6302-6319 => 1.31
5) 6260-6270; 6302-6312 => 1.40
